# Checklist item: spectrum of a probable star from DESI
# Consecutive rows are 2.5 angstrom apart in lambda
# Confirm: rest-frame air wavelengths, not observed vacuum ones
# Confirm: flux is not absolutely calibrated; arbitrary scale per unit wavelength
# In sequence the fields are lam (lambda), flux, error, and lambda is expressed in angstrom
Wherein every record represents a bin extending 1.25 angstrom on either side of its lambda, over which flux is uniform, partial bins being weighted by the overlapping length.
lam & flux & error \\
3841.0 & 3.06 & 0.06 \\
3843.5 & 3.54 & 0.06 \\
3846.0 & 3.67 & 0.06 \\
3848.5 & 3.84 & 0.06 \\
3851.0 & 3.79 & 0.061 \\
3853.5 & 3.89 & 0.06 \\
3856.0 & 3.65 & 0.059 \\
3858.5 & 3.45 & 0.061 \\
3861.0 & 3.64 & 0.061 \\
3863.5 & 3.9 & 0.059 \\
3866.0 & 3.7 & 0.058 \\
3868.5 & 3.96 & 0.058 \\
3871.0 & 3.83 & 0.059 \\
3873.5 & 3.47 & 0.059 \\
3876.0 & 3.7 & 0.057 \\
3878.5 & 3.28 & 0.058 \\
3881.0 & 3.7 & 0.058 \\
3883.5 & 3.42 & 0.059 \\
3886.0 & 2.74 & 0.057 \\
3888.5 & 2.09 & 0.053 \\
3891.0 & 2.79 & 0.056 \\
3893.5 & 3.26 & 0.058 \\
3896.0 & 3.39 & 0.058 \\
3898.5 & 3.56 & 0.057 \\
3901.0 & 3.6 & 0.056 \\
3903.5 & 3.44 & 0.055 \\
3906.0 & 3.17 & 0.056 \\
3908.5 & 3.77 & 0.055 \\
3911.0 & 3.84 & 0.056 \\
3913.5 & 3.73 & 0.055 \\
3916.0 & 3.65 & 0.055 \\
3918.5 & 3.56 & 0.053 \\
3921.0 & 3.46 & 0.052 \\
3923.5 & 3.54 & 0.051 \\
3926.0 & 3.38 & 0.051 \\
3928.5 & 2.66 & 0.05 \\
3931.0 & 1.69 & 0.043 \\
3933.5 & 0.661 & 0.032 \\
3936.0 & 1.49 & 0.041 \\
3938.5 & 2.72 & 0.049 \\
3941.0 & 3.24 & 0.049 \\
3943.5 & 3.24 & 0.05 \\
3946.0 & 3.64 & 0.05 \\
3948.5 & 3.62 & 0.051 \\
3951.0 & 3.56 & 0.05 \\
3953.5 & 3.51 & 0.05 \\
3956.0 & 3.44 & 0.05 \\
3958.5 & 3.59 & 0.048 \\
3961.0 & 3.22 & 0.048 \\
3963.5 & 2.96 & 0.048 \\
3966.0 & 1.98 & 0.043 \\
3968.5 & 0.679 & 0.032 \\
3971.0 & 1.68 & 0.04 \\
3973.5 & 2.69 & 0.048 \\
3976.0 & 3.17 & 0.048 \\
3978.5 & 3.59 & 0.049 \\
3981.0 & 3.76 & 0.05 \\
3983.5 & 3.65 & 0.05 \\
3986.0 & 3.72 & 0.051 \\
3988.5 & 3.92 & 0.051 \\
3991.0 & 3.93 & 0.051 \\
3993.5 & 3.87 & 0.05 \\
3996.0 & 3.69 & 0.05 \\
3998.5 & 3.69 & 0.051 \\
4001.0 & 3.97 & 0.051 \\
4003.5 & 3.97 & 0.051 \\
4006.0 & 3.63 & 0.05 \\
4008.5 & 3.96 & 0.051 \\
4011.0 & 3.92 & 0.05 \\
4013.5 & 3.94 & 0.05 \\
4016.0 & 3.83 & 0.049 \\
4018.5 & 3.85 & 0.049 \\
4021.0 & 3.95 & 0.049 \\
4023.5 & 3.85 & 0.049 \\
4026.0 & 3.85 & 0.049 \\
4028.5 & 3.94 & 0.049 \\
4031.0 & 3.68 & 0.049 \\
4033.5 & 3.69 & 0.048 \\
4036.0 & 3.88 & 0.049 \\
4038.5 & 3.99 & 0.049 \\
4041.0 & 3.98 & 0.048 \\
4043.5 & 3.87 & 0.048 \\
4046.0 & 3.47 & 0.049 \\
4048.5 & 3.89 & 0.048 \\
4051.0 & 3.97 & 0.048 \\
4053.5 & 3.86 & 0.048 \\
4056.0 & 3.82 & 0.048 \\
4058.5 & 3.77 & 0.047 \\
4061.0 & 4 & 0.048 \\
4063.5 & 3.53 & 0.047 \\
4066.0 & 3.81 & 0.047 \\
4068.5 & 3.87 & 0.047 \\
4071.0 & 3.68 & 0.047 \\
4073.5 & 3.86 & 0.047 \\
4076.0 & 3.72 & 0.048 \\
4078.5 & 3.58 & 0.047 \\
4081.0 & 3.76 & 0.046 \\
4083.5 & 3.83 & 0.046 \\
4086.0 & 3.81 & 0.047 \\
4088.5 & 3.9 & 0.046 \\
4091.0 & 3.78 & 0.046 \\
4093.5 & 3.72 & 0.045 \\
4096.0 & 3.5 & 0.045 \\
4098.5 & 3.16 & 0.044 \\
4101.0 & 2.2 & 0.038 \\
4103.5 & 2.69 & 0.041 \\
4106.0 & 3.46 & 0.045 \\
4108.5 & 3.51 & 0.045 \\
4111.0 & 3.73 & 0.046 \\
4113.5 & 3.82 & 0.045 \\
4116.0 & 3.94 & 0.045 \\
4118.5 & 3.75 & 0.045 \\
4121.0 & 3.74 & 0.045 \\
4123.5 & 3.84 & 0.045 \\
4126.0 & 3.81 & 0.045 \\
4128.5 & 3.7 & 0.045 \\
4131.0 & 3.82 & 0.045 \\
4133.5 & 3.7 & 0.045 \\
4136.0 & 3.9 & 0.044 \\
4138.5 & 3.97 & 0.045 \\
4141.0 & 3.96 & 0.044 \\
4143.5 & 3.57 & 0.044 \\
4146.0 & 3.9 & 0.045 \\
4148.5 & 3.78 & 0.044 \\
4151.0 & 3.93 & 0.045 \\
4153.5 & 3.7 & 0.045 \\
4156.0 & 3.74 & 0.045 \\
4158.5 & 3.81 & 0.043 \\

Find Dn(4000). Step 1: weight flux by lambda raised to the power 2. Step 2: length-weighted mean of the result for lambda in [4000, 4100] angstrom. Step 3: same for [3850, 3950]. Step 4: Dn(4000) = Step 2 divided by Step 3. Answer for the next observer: 1.2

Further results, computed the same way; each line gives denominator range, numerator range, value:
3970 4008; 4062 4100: 1.09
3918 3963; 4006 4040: 1.34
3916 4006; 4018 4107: 1.24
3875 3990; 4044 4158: 1.29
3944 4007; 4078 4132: 1.15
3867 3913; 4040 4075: 1.22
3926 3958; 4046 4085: 1.42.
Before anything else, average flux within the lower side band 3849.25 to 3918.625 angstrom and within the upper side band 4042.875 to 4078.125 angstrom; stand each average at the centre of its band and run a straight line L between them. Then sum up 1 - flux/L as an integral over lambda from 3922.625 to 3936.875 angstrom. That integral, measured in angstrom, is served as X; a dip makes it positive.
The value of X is 5.38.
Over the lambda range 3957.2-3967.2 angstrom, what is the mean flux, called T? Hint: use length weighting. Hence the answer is 2.94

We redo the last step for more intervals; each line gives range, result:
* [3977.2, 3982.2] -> 3.67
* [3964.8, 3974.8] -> 1.76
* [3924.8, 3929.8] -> 3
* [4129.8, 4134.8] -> 3.76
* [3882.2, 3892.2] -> 2.76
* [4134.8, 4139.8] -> 3.94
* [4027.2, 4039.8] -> 3.84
